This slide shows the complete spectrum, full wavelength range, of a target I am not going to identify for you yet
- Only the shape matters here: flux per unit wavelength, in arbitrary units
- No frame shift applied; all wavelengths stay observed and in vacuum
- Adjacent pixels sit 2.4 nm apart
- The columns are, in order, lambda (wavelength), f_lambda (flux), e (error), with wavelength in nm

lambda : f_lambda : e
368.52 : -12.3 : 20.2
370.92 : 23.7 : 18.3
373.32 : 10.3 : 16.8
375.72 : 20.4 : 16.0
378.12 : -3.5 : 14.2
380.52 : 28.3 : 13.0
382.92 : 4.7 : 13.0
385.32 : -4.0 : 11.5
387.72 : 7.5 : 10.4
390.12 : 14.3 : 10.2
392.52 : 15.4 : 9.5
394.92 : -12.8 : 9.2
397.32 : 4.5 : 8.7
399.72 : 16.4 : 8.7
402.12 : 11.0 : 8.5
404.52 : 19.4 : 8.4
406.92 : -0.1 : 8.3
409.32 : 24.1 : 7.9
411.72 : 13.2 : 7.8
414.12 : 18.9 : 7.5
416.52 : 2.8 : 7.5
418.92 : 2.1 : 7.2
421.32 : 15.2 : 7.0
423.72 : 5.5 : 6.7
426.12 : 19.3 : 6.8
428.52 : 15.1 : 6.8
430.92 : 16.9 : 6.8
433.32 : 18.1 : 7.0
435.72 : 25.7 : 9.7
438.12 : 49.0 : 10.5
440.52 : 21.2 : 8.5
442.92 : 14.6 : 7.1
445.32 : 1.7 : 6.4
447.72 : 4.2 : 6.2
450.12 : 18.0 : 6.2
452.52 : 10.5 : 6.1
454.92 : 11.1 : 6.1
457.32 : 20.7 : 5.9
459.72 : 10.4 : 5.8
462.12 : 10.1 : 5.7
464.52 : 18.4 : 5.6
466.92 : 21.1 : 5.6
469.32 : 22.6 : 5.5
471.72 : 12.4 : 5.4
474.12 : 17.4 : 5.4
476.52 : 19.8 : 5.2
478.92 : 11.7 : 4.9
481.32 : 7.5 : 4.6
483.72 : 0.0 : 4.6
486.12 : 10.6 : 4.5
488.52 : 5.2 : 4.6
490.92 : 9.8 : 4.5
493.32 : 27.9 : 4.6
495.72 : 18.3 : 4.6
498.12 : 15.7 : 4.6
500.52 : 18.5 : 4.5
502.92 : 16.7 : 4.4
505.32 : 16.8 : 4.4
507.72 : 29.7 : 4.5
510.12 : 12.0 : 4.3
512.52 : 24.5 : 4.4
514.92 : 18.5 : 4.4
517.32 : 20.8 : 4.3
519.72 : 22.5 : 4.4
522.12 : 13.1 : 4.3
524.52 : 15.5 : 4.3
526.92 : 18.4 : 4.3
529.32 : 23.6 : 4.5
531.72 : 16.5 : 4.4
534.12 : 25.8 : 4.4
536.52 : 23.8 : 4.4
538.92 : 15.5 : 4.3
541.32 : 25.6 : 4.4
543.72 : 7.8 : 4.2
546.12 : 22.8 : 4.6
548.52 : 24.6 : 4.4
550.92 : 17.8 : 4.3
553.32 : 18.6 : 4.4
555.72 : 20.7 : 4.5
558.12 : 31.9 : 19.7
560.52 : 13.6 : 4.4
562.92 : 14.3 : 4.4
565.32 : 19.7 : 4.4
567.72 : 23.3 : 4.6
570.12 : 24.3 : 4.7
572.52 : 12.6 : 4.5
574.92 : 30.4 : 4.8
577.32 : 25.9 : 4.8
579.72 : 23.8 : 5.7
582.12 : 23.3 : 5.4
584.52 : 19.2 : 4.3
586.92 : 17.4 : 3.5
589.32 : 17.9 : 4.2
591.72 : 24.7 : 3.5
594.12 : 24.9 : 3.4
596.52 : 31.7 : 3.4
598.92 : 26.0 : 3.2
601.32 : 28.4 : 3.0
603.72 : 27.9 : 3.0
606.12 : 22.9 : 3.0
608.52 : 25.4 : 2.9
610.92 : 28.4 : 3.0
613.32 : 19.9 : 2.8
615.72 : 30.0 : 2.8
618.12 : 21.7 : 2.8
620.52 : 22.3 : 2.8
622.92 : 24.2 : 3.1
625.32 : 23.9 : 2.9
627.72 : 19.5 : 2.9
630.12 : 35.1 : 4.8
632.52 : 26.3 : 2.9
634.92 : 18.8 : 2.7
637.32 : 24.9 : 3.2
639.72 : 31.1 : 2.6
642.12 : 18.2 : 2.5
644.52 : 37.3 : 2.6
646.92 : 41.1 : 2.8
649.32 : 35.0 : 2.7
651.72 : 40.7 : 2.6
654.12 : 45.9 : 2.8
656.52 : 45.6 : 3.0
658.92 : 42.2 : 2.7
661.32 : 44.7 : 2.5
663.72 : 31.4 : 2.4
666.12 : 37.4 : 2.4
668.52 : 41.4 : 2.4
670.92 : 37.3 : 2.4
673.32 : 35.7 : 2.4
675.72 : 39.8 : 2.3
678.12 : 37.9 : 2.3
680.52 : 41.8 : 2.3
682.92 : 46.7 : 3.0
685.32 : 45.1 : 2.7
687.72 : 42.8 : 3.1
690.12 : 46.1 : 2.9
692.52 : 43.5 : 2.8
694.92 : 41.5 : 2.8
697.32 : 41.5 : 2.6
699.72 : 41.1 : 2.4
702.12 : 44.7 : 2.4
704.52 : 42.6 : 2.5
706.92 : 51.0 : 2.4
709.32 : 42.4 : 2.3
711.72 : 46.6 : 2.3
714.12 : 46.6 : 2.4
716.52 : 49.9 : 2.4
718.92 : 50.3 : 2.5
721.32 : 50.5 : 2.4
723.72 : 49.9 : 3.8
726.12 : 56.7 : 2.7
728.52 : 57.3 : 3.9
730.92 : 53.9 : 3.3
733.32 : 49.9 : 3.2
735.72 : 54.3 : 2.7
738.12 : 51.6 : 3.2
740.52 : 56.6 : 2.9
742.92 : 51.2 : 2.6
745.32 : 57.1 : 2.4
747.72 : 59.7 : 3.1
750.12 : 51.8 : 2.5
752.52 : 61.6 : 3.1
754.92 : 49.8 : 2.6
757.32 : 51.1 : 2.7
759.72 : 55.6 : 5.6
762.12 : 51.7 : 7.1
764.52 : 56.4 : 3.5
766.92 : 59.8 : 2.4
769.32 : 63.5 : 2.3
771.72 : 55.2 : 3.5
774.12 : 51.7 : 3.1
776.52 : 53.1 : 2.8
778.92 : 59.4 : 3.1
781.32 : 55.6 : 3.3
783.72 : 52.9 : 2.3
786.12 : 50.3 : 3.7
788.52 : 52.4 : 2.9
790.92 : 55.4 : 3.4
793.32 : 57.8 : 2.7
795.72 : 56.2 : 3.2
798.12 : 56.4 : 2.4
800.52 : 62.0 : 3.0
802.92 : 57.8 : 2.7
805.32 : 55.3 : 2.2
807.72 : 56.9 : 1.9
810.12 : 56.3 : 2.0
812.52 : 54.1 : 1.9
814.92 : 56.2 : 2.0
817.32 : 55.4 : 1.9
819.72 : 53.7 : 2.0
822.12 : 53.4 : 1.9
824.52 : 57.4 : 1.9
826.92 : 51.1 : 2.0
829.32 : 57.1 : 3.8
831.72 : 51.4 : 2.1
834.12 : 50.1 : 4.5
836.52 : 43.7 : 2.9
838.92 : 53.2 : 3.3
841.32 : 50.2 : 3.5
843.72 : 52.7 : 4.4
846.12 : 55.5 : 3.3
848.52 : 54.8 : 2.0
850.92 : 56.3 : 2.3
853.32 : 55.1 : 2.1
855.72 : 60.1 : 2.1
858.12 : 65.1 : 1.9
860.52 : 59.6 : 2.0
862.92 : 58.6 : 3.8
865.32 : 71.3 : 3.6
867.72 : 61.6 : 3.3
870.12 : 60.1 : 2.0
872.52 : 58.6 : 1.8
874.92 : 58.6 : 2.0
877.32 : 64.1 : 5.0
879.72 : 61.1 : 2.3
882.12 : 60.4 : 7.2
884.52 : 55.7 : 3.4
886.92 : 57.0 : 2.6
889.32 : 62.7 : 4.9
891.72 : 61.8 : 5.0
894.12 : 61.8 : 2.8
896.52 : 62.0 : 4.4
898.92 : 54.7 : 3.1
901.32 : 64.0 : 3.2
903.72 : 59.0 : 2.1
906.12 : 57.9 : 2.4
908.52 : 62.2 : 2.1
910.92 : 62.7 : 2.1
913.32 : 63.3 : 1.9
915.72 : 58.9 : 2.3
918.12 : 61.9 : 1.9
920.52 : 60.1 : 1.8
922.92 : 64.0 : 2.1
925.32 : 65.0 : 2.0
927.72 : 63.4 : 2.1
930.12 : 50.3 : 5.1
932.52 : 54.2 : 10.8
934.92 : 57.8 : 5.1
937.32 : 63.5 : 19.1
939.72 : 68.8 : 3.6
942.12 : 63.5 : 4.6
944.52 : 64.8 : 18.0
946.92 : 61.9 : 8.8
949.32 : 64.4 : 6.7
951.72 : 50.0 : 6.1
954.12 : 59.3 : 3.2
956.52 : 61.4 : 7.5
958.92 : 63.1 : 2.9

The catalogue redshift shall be 0.62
